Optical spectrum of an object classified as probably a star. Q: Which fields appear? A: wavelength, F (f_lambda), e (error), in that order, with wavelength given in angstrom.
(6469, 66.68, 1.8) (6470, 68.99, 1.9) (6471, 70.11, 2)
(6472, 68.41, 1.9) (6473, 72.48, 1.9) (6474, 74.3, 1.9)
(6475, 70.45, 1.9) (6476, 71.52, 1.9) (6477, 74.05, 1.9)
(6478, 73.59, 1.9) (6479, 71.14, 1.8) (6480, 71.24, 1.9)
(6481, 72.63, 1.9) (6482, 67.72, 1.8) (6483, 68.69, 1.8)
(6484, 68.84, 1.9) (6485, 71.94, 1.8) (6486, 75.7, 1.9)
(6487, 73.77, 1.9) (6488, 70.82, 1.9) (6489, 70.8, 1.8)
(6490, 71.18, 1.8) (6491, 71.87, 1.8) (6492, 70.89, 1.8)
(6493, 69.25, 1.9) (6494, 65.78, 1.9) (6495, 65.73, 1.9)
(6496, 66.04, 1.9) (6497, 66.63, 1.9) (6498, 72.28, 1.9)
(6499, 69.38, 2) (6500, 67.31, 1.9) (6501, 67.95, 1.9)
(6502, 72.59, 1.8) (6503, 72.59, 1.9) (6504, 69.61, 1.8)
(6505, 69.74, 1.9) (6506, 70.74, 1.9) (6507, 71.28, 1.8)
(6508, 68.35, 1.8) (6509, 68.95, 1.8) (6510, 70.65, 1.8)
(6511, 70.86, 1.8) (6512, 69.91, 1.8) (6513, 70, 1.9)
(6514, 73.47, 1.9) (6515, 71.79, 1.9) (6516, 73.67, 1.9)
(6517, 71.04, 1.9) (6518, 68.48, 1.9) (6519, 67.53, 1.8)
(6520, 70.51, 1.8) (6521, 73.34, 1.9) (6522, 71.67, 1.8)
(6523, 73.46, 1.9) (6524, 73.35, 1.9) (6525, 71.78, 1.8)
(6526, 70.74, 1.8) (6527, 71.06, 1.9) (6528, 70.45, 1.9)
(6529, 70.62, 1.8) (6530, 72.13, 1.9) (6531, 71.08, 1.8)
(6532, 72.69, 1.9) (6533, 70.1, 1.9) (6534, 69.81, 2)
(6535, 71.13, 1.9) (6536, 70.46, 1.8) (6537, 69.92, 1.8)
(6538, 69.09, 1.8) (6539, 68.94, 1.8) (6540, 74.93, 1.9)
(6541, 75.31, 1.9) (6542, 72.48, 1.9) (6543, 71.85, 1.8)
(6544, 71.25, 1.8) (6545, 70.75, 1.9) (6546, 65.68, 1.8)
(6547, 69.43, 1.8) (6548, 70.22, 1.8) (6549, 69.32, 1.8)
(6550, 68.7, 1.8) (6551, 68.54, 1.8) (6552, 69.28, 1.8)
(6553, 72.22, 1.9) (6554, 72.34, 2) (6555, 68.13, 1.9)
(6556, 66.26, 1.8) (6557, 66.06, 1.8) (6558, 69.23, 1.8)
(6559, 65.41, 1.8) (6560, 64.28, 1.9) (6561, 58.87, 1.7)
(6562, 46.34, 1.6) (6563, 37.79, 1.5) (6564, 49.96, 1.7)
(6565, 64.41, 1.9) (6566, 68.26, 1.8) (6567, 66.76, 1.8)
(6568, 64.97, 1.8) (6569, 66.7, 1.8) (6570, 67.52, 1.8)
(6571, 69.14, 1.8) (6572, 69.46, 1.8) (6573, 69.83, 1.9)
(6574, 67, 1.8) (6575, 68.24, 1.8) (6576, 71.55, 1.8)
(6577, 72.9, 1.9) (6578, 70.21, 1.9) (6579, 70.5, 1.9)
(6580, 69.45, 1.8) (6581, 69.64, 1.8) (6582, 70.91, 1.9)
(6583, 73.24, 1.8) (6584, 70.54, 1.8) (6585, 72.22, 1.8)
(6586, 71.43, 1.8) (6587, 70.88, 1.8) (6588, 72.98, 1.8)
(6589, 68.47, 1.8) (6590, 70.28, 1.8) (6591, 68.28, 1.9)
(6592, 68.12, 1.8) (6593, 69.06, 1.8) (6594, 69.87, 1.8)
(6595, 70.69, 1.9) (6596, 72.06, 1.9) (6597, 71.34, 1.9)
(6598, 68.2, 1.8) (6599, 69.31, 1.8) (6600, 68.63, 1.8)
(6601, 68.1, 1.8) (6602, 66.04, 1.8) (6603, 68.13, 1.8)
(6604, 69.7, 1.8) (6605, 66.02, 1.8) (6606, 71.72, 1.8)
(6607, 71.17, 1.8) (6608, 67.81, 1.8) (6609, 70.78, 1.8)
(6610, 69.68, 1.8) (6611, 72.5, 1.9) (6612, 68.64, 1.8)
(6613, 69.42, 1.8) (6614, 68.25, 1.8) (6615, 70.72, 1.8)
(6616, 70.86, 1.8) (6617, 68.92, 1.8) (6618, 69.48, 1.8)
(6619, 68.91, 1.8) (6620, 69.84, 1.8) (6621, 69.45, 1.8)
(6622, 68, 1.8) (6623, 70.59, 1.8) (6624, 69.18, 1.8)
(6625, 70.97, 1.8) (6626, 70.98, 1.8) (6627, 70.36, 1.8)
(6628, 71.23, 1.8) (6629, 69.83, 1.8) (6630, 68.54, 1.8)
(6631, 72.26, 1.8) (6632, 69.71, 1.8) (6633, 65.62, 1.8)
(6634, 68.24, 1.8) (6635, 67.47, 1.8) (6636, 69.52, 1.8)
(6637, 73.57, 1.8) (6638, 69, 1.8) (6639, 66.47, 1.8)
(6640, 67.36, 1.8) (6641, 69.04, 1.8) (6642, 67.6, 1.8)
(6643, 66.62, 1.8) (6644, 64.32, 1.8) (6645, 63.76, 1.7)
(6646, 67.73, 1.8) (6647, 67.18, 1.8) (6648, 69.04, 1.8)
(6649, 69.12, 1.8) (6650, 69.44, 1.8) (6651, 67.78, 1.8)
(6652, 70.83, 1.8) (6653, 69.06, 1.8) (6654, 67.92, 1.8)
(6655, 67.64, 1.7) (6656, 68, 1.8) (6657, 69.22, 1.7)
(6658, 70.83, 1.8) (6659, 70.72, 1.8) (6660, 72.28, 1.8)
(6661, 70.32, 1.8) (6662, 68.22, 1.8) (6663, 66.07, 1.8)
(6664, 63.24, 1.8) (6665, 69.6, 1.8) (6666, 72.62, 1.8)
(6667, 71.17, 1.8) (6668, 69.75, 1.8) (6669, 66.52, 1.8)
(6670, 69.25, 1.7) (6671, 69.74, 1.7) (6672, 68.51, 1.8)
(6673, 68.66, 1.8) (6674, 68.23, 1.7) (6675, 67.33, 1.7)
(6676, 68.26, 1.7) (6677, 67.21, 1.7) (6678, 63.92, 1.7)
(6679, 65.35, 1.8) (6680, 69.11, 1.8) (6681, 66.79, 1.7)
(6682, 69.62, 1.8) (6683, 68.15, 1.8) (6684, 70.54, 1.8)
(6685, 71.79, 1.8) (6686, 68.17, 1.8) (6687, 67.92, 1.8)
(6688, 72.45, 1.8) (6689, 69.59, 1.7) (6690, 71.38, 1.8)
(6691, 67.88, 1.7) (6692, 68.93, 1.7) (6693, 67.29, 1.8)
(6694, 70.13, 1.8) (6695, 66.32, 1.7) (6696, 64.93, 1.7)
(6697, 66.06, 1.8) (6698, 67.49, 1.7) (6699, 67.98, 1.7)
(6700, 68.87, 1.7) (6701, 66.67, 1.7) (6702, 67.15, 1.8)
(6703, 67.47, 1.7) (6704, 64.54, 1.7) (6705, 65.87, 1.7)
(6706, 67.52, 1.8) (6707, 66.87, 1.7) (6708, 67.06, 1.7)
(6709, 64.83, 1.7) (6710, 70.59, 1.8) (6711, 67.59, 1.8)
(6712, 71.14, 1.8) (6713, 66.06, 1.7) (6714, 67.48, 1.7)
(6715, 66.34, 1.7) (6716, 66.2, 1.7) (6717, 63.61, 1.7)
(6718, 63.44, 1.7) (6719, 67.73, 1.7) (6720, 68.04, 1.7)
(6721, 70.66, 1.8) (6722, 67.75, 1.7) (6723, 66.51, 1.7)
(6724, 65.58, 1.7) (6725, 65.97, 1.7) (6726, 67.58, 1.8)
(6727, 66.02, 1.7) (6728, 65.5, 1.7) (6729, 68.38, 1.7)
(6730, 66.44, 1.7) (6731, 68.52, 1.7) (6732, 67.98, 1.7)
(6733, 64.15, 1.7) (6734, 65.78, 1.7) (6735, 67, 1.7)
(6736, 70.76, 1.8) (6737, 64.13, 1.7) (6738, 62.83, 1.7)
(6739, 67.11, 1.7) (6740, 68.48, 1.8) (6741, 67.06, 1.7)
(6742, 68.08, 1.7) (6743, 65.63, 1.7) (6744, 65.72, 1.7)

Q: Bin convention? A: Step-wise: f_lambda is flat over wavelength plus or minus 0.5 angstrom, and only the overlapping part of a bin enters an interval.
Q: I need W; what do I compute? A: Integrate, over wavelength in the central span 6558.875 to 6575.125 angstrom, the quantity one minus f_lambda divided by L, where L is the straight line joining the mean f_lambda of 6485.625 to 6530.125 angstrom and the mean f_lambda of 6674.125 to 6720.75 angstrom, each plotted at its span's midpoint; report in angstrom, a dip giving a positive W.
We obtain 1.7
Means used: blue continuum 70.5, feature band 62.5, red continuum 67.6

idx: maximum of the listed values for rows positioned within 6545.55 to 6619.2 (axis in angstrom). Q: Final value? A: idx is 73.24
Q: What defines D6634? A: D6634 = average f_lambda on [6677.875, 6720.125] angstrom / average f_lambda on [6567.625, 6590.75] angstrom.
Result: 1.0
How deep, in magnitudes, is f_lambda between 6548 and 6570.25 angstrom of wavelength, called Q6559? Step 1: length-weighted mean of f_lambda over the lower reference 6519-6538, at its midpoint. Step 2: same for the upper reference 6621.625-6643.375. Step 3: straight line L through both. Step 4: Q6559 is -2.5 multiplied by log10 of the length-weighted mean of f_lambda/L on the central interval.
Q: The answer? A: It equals 0.10 mag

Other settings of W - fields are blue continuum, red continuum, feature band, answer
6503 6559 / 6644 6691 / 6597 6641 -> 0.0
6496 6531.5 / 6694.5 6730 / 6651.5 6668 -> -0.3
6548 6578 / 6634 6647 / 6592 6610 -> -0.7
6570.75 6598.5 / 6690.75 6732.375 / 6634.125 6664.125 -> 0.1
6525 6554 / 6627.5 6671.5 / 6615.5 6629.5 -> -0.1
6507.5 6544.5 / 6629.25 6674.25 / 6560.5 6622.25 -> 1.6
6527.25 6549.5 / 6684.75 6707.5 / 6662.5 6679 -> 0.1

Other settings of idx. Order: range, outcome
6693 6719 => 71.14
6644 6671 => 72.62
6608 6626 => 72.5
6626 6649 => 73.57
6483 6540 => 75.7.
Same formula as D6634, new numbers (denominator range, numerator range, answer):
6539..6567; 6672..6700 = 1.03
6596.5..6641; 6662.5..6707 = 0.98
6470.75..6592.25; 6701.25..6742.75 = 0.96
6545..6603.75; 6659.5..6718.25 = 1.00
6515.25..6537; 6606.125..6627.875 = 0.98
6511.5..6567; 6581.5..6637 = 1.02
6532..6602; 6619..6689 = 1.01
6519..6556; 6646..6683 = 0.97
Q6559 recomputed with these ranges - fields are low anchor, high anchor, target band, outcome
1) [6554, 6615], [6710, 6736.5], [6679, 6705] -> -0.02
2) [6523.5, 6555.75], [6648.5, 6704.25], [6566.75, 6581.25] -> 0.02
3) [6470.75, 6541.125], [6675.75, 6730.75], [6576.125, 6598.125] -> -0.02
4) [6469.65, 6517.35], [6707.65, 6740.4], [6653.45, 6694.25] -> -0.02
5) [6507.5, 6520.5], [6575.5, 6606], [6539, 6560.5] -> 0.01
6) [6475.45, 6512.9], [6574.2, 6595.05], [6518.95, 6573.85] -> 0.03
